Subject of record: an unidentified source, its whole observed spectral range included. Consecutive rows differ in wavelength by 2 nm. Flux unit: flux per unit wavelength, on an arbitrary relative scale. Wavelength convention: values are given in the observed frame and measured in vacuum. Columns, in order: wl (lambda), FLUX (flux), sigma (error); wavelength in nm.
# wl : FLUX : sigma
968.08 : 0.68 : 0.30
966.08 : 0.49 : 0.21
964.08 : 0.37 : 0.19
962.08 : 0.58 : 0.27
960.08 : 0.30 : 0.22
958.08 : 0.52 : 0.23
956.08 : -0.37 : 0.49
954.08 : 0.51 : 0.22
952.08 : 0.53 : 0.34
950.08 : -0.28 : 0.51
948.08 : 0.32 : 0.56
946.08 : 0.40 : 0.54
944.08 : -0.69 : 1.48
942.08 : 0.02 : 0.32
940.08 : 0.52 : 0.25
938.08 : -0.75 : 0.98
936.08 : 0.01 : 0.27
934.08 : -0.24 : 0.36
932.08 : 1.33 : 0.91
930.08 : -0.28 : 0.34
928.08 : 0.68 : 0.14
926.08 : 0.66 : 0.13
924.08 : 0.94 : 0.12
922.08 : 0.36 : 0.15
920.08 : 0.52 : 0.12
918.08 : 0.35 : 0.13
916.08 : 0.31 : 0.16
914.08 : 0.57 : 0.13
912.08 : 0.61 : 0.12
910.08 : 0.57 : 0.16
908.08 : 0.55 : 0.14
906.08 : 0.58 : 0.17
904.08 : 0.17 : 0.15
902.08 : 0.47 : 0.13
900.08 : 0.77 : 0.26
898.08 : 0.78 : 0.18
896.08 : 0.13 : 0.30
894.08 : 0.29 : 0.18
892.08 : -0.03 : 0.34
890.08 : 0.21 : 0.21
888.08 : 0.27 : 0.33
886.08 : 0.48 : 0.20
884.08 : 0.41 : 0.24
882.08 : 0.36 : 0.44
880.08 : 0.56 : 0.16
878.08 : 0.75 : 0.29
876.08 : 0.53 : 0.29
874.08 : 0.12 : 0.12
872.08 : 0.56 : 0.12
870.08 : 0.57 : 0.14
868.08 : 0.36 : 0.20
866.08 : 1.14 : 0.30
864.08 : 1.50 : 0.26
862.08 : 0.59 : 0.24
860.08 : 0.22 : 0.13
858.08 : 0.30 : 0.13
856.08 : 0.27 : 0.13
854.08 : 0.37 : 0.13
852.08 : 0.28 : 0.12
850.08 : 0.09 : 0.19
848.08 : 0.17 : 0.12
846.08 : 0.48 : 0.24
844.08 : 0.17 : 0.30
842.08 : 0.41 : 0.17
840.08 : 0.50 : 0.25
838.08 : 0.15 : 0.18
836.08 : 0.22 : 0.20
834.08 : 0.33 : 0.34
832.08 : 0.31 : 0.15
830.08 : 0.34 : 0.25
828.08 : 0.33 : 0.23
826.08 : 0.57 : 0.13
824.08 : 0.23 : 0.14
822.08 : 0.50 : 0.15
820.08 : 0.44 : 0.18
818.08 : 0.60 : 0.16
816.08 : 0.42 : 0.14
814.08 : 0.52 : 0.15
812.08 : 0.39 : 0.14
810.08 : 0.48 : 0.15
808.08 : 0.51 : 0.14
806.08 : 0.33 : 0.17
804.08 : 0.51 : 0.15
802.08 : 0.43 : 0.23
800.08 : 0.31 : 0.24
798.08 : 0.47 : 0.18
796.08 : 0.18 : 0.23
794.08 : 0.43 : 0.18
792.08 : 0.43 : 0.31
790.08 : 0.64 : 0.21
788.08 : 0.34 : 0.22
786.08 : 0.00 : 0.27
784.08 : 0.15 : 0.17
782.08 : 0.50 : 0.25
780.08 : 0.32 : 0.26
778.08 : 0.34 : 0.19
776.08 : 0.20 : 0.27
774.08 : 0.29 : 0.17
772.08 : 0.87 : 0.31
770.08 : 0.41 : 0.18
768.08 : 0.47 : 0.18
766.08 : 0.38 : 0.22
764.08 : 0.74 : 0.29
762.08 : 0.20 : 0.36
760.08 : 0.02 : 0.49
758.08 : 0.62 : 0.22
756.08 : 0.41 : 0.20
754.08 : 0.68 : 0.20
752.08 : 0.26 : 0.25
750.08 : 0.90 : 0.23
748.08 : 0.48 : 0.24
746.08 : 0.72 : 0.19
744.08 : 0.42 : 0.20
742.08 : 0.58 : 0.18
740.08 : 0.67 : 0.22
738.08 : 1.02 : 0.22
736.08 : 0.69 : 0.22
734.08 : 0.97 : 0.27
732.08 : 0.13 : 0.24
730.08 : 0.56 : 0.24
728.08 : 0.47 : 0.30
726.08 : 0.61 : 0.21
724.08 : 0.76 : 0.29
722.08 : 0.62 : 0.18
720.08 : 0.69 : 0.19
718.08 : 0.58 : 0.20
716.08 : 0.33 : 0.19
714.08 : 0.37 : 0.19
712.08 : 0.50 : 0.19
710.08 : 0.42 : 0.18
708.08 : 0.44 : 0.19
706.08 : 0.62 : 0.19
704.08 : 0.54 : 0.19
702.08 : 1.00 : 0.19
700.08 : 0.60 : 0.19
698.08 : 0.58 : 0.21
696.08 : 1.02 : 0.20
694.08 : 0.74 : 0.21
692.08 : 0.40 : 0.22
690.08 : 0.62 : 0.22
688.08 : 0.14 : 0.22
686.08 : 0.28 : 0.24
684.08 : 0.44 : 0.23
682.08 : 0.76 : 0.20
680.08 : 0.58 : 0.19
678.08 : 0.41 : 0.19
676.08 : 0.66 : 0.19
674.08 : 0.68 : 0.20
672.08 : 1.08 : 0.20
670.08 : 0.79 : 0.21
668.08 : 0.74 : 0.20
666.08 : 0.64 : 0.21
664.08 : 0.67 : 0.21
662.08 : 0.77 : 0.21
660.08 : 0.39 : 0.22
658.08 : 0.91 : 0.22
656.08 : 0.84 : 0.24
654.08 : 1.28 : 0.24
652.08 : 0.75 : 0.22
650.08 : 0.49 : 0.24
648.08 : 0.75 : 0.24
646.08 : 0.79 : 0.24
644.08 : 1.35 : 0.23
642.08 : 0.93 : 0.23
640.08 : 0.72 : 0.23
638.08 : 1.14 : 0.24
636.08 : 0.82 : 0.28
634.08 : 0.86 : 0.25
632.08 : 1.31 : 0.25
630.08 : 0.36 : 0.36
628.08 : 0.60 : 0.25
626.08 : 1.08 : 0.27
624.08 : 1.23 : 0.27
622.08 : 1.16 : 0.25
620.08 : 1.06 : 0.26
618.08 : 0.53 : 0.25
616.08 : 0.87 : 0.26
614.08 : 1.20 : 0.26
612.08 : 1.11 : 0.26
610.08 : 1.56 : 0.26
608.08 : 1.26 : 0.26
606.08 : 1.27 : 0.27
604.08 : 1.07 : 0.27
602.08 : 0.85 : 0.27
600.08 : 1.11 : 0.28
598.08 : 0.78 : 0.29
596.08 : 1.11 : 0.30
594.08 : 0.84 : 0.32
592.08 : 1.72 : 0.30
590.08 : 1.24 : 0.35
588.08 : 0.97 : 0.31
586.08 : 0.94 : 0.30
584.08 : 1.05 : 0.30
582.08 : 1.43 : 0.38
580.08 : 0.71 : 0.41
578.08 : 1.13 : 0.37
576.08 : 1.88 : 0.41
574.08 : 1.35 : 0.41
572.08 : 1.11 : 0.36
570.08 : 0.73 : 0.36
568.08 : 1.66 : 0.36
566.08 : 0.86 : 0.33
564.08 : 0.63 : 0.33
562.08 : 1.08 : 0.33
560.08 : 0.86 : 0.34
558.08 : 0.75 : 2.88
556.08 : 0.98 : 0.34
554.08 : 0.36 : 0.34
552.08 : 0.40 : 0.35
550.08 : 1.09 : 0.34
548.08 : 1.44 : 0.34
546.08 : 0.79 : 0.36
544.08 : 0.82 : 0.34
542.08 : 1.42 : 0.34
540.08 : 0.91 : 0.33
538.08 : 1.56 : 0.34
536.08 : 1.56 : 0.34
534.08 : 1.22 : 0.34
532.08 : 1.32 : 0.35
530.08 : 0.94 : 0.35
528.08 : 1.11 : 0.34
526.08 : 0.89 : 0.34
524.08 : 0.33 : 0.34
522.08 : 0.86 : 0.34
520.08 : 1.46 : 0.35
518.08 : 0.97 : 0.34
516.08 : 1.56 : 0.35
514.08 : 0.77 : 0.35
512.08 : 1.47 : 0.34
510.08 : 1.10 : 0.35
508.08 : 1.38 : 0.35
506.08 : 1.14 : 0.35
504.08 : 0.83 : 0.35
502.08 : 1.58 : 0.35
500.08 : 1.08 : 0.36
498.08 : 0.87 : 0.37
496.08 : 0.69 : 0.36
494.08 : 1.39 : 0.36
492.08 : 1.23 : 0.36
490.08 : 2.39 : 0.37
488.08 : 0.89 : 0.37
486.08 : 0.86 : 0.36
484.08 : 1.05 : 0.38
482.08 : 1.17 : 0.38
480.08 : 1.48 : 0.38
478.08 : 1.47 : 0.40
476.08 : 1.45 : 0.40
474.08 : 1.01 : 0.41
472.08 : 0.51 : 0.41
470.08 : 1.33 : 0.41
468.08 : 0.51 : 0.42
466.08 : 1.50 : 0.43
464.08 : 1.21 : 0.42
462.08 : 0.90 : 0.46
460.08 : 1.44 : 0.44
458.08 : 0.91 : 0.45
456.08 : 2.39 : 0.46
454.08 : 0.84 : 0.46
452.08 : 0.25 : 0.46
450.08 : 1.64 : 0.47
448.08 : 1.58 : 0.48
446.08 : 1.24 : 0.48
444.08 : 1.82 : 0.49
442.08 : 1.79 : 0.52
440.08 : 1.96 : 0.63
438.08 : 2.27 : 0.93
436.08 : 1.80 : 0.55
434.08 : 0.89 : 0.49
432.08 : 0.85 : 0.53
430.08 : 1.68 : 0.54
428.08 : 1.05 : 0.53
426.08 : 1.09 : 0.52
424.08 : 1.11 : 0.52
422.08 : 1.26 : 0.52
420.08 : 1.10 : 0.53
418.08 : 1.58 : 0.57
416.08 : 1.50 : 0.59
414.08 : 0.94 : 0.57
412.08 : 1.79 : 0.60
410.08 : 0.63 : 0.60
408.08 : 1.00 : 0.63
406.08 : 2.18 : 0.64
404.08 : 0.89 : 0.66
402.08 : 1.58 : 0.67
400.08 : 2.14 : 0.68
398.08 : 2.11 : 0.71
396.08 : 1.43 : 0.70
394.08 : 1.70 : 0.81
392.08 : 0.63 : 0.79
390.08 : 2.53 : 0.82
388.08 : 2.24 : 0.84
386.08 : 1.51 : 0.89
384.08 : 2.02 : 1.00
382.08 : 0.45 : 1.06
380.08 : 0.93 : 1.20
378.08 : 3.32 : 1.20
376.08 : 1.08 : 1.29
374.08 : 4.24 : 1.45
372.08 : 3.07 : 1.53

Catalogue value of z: 1.32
